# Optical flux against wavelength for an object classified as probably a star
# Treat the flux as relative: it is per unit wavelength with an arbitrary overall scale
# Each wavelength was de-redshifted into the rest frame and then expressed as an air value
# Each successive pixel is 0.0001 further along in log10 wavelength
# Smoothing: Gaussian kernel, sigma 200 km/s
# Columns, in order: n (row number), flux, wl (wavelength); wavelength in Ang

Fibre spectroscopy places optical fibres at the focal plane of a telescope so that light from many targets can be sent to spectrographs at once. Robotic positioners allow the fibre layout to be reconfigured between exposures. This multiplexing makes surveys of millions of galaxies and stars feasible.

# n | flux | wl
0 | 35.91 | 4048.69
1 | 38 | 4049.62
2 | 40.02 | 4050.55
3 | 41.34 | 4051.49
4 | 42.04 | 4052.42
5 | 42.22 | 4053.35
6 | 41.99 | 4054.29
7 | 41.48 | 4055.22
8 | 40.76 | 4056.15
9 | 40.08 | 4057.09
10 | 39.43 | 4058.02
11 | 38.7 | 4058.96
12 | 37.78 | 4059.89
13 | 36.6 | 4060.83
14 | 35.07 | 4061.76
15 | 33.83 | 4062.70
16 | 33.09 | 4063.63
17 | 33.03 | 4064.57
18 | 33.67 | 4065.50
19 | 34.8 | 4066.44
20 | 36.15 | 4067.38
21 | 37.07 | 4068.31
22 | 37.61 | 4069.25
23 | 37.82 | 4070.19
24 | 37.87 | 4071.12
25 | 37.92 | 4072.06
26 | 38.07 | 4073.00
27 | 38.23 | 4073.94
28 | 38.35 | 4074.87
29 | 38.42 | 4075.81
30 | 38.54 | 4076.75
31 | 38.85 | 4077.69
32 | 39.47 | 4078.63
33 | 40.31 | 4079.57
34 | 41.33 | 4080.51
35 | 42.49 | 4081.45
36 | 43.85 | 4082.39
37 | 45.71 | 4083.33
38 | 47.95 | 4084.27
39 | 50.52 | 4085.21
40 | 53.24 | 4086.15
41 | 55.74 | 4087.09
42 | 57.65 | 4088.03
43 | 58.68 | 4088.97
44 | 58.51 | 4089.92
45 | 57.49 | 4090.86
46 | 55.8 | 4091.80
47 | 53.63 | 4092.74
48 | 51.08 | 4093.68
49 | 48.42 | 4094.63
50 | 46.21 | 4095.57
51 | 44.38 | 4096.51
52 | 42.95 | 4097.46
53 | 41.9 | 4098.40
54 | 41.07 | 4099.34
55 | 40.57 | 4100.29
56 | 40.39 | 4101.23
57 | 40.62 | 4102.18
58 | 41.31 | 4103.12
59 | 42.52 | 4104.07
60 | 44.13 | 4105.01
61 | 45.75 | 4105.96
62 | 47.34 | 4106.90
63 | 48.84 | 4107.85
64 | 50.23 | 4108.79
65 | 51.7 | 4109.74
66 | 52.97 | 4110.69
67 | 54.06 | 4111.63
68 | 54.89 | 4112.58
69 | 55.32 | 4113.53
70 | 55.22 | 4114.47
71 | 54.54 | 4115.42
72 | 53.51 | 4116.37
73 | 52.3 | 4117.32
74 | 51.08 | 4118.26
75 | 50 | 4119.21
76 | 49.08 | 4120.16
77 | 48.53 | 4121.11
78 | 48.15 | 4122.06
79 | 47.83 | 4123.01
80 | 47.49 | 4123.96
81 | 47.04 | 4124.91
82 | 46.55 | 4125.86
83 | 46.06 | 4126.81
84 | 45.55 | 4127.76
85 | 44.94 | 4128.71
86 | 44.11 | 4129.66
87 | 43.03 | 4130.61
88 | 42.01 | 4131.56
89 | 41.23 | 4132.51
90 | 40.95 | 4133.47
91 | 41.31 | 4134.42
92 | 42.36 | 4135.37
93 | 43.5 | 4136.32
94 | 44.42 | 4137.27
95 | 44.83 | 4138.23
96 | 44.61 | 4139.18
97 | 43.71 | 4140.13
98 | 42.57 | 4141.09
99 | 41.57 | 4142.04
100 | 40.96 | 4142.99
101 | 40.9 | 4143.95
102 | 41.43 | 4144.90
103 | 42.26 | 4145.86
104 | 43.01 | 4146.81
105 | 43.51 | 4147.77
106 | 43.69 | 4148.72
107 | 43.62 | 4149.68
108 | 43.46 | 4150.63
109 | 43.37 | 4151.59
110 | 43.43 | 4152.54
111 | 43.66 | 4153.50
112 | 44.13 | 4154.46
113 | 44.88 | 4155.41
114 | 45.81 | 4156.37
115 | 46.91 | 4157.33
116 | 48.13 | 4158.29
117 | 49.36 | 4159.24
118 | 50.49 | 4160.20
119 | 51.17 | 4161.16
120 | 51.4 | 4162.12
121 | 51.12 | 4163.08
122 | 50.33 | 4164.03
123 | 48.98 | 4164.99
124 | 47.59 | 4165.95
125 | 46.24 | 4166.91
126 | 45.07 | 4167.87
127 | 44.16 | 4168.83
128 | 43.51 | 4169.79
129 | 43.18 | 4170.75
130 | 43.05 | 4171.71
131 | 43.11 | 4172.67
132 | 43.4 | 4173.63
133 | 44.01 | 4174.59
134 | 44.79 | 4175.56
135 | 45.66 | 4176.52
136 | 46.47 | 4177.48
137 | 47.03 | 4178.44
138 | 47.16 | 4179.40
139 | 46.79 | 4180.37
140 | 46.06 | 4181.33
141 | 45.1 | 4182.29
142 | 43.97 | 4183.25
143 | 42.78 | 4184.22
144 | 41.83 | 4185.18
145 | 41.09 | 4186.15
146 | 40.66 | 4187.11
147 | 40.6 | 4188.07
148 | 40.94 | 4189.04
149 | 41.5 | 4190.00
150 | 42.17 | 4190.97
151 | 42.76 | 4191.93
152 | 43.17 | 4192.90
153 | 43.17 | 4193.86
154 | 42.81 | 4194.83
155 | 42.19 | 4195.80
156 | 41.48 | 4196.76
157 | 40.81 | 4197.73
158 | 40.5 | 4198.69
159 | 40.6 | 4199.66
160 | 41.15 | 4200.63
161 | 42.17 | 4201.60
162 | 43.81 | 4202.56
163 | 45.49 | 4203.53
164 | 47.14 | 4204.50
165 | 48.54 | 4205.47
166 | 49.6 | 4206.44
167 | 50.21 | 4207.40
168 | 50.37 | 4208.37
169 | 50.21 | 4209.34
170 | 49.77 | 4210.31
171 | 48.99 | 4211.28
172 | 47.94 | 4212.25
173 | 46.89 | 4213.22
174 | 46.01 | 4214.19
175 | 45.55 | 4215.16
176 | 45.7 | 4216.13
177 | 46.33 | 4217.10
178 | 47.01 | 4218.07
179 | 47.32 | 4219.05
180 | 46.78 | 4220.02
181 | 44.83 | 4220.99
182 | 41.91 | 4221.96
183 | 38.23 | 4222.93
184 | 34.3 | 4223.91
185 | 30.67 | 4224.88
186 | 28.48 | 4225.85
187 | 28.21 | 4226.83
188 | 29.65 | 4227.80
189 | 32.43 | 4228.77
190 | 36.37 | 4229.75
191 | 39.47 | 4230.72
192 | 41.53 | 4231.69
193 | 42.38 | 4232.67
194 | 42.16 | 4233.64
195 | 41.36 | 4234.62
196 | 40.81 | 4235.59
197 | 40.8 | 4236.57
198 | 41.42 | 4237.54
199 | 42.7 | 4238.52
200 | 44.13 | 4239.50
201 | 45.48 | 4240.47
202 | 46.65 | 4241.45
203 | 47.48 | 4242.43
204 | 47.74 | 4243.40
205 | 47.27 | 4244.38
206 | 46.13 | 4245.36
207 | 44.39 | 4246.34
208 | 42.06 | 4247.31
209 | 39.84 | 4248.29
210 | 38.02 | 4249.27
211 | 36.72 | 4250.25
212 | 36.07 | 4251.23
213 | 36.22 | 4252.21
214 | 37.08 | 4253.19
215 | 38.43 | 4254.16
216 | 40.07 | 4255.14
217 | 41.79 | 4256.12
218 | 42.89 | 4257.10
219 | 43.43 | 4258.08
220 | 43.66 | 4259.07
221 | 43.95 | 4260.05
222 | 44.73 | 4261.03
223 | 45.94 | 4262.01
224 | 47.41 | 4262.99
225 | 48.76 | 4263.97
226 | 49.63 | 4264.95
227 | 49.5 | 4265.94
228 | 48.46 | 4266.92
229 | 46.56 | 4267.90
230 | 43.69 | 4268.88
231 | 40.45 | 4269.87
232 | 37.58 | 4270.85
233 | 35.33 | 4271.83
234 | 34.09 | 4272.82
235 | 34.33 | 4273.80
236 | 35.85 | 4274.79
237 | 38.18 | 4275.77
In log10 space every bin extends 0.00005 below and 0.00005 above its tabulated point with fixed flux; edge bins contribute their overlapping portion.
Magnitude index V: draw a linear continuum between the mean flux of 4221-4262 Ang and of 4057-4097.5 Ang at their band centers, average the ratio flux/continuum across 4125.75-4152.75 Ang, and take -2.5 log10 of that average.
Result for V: -0.03 mag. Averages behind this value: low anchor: 42.9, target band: 43.2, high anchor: 40.3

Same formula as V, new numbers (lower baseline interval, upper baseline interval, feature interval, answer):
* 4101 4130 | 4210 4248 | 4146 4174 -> 0.00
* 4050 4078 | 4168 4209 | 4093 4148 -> -0.13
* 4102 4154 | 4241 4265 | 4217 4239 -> 0.11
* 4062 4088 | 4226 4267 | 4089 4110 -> -0.16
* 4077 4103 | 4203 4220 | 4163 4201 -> 0.09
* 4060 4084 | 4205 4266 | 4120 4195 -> -0.11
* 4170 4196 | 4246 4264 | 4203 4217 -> -0.12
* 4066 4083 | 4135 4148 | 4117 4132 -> -0.13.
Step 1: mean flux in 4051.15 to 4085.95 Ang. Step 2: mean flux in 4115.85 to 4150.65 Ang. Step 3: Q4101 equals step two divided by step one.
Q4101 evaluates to 1.1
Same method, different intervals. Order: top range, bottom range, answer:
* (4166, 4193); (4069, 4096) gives 0.95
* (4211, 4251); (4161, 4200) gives 0.94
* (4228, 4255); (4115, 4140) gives 0.89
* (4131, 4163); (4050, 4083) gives 1.15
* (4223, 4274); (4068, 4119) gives 0.88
